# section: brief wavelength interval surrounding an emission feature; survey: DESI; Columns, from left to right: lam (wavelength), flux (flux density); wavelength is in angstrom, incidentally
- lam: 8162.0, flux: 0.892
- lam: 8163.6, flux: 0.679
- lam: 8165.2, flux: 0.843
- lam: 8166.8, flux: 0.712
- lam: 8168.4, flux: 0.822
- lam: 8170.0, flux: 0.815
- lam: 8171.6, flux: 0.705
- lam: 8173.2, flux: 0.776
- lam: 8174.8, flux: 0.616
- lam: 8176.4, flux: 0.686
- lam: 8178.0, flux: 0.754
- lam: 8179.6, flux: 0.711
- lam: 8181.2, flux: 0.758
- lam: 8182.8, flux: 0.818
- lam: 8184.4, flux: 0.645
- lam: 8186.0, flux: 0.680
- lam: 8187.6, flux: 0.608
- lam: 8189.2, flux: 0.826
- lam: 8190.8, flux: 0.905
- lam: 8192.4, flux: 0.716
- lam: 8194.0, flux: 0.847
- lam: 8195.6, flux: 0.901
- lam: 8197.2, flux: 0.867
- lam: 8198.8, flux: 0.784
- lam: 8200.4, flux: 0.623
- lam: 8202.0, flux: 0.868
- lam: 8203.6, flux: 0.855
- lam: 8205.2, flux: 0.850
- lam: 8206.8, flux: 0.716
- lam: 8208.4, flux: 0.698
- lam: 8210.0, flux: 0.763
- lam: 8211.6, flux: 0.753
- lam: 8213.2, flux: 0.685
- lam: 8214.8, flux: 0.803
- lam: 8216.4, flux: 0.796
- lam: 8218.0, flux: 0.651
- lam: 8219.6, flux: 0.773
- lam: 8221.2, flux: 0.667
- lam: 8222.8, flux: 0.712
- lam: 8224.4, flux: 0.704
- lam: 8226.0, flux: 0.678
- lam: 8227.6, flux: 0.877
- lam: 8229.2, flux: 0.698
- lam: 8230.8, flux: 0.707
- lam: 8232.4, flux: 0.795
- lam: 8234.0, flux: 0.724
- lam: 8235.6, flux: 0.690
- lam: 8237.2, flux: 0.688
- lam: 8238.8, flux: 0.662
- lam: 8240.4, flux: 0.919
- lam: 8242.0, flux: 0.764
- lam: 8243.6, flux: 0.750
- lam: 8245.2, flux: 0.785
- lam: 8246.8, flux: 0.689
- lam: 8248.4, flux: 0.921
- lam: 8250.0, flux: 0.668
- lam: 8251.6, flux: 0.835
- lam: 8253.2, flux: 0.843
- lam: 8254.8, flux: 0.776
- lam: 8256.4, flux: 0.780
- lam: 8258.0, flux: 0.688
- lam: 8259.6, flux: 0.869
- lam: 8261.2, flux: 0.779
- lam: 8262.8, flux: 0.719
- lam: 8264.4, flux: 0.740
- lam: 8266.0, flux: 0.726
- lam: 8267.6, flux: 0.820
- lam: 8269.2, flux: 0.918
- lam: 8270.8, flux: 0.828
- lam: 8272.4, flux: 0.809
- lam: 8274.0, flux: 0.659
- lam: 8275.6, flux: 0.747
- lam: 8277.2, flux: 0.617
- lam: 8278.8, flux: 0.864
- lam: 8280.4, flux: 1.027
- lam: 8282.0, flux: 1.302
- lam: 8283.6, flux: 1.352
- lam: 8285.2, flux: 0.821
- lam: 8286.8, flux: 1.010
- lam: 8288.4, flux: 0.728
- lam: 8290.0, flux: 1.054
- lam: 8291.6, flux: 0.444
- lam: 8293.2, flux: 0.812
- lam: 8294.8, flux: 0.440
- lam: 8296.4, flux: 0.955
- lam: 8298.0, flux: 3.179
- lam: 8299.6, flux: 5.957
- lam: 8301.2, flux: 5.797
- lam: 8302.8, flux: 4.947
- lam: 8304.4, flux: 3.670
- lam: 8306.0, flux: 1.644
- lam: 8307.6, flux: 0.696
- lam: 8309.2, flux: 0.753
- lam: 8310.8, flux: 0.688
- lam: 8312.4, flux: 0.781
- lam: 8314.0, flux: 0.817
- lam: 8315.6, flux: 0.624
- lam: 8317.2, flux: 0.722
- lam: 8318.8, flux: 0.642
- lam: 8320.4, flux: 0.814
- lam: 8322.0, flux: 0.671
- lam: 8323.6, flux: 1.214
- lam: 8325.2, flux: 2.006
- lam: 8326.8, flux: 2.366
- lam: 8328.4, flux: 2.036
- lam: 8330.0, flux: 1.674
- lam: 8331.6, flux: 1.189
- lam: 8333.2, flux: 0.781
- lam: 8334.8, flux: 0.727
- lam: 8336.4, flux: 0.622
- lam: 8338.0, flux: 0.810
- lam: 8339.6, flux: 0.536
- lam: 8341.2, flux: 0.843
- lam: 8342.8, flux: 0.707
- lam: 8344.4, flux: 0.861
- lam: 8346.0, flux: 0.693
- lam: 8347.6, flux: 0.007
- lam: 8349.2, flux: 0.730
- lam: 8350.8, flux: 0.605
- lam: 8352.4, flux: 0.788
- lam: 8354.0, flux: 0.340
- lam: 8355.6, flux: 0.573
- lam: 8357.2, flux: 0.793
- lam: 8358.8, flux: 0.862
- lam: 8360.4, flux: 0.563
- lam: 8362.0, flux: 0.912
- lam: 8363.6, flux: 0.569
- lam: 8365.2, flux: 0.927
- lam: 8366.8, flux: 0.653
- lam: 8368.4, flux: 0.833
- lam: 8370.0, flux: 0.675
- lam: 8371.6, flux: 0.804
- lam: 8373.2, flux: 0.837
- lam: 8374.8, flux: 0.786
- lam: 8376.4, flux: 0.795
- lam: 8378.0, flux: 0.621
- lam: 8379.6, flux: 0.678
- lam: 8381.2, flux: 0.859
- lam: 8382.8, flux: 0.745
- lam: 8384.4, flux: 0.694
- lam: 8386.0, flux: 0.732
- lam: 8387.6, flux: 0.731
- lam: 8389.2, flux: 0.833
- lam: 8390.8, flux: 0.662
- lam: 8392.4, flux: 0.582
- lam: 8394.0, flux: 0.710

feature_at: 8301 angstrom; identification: Halpha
